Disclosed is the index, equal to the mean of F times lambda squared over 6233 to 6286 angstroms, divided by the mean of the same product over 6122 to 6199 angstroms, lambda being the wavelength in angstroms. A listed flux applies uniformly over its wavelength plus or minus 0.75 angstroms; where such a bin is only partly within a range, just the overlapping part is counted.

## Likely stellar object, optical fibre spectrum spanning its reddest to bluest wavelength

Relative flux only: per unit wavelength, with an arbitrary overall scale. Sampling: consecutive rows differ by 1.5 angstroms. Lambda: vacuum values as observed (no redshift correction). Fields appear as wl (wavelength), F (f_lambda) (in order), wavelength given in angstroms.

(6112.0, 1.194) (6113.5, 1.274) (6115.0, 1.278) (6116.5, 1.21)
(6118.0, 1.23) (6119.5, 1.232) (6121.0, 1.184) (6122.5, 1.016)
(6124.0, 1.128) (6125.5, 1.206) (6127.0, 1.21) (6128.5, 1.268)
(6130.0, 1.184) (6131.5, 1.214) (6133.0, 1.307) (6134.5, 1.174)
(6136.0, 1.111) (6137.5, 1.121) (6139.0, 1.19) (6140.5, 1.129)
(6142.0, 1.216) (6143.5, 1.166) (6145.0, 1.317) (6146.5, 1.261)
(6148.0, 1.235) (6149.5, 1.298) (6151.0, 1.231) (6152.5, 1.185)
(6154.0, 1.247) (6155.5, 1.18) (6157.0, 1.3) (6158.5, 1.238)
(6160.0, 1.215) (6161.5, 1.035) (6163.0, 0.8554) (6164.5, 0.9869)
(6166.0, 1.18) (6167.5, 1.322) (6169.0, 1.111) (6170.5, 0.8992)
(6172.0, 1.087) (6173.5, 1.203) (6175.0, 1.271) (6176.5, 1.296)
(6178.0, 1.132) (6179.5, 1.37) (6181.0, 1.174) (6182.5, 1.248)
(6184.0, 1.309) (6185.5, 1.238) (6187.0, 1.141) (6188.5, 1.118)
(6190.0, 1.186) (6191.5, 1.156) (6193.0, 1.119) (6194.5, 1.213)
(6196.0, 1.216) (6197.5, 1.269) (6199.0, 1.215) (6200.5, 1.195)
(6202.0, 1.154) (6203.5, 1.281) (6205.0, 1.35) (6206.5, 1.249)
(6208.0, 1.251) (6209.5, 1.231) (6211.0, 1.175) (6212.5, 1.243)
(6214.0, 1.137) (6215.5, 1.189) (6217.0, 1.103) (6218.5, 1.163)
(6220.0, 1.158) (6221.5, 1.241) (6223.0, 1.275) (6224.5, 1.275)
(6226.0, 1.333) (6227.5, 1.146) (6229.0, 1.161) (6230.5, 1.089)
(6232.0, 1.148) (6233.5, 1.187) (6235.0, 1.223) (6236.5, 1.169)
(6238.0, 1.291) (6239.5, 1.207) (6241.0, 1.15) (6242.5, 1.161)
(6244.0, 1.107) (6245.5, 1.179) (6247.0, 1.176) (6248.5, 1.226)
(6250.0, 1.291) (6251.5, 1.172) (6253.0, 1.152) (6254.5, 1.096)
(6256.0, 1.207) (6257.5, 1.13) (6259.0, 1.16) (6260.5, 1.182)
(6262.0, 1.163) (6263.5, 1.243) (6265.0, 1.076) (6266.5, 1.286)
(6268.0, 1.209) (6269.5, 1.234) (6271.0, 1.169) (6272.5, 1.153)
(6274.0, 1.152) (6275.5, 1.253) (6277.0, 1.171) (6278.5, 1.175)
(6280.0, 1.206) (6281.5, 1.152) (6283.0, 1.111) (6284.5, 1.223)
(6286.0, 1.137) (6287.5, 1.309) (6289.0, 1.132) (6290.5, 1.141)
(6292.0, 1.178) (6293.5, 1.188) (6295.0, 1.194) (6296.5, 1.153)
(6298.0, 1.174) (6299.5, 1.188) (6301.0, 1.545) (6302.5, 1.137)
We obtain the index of 1.0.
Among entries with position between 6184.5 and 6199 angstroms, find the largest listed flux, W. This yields 1.269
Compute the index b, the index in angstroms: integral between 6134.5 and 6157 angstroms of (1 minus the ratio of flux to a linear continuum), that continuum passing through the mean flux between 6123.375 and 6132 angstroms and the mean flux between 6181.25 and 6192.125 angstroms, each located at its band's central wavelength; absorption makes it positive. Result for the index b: -0.1 angstroms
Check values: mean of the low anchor 1.2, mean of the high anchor 1.2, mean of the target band 1.21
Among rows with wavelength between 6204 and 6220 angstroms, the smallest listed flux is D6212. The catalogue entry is 1.103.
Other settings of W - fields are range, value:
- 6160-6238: 1.37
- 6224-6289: 1.333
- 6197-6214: 1.35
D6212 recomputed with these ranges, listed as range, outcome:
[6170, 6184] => 0.8992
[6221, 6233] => 1.089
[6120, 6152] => 1.016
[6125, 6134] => 1.184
